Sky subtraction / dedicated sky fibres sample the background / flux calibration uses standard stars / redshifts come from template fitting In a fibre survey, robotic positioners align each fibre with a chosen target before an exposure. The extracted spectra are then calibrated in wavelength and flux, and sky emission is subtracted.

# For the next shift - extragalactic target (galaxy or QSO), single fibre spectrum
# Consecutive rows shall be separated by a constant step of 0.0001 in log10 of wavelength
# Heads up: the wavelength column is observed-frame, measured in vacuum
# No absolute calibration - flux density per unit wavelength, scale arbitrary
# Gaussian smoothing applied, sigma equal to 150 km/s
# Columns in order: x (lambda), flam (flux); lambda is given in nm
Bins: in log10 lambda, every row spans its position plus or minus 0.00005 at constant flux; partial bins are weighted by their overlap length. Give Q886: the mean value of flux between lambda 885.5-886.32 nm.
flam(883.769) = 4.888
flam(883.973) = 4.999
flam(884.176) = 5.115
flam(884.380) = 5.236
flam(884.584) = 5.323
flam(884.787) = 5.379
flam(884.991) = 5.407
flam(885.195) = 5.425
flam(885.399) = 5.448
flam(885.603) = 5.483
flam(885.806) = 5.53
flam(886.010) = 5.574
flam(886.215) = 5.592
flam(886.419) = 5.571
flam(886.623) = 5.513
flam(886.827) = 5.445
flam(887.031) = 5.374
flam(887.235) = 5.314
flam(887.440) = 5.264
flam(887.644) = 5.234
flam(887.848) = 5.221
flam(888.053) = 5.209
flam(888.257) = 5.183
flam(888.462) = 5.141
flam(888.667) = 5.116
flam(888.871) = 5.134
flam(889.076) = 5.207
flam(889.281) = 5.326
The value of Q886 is 5.54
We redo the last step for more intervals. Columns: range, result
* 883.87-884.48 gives 5.11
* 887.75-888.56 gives 5.19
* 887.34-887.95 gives 5.25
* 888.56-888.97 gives 5.13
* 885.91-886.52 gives 5.57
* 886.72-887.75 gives 5.33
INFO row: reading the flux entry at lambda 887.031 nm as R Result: 5.374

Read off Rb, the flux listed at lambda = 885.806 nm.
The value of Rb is 5.53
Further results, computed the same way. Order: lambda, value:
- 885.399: 5.448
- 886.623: 5.513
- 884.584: 5.323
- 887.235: 5.314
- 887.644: 5.234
